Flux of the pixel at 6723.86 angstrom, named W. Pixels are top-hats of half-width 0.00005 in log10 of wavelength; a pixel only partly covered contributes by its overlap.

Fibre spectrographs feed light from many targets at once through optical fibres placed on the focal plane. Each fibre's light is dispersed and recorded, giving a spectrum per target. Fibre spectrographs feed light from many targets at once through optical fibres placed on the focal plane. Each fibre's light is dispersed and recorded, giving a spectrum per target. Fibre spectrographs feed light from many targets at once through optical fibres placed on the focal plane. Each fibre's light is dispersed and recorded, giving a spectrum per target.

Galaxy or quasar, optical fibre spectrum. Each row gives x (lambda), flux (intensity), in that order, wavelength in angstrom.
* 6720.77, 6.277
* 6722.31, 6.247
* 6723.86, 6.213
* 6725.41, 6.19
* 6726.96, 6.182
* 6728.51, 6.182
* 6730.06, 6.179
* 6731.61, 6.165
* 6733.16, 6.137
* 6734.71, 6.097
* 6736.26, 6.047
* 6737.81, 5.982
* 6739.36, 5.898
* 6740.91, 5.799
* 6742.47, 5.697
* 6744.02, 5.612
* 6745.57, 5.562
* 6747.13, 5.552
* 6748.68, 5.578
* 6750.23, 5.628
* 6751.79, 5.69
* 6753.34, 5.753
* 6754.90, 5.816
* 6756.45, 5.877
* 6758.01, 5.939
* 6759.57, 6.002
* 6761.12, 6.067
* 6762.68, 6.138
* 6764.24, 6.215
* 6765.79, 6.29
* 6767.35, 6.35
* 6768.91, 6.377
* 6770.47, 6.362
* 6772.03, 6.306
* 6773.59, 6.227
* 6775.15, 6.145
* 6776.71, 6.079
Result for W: 6.213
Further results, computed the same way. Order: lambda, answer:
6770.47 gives 6.362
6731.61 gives 6.165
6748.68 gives 5.578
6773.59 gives 6.227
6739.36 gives 5.898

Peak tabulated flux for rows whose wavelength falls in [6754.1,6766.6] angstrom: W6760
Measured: 6.29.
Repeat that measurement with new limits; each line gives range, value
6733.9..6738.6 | 6.097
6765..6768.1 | 6.35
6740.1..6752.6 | 5.799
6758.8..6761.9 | 6.067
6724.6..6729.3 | 6.19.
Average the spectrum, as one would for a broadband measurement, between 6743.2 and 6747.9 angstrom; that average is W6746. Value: 5.58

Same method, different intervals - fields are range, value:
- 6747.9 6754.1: 5.67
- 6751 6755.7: 5.75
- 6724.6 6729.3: 6.18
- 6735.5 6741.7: 5.93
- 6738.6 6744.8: 5.75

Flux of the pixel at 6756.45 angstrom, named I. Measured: 5.877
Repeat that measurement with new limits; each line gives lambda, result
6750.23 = 5.628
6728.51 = 6.182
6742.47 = 5.697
